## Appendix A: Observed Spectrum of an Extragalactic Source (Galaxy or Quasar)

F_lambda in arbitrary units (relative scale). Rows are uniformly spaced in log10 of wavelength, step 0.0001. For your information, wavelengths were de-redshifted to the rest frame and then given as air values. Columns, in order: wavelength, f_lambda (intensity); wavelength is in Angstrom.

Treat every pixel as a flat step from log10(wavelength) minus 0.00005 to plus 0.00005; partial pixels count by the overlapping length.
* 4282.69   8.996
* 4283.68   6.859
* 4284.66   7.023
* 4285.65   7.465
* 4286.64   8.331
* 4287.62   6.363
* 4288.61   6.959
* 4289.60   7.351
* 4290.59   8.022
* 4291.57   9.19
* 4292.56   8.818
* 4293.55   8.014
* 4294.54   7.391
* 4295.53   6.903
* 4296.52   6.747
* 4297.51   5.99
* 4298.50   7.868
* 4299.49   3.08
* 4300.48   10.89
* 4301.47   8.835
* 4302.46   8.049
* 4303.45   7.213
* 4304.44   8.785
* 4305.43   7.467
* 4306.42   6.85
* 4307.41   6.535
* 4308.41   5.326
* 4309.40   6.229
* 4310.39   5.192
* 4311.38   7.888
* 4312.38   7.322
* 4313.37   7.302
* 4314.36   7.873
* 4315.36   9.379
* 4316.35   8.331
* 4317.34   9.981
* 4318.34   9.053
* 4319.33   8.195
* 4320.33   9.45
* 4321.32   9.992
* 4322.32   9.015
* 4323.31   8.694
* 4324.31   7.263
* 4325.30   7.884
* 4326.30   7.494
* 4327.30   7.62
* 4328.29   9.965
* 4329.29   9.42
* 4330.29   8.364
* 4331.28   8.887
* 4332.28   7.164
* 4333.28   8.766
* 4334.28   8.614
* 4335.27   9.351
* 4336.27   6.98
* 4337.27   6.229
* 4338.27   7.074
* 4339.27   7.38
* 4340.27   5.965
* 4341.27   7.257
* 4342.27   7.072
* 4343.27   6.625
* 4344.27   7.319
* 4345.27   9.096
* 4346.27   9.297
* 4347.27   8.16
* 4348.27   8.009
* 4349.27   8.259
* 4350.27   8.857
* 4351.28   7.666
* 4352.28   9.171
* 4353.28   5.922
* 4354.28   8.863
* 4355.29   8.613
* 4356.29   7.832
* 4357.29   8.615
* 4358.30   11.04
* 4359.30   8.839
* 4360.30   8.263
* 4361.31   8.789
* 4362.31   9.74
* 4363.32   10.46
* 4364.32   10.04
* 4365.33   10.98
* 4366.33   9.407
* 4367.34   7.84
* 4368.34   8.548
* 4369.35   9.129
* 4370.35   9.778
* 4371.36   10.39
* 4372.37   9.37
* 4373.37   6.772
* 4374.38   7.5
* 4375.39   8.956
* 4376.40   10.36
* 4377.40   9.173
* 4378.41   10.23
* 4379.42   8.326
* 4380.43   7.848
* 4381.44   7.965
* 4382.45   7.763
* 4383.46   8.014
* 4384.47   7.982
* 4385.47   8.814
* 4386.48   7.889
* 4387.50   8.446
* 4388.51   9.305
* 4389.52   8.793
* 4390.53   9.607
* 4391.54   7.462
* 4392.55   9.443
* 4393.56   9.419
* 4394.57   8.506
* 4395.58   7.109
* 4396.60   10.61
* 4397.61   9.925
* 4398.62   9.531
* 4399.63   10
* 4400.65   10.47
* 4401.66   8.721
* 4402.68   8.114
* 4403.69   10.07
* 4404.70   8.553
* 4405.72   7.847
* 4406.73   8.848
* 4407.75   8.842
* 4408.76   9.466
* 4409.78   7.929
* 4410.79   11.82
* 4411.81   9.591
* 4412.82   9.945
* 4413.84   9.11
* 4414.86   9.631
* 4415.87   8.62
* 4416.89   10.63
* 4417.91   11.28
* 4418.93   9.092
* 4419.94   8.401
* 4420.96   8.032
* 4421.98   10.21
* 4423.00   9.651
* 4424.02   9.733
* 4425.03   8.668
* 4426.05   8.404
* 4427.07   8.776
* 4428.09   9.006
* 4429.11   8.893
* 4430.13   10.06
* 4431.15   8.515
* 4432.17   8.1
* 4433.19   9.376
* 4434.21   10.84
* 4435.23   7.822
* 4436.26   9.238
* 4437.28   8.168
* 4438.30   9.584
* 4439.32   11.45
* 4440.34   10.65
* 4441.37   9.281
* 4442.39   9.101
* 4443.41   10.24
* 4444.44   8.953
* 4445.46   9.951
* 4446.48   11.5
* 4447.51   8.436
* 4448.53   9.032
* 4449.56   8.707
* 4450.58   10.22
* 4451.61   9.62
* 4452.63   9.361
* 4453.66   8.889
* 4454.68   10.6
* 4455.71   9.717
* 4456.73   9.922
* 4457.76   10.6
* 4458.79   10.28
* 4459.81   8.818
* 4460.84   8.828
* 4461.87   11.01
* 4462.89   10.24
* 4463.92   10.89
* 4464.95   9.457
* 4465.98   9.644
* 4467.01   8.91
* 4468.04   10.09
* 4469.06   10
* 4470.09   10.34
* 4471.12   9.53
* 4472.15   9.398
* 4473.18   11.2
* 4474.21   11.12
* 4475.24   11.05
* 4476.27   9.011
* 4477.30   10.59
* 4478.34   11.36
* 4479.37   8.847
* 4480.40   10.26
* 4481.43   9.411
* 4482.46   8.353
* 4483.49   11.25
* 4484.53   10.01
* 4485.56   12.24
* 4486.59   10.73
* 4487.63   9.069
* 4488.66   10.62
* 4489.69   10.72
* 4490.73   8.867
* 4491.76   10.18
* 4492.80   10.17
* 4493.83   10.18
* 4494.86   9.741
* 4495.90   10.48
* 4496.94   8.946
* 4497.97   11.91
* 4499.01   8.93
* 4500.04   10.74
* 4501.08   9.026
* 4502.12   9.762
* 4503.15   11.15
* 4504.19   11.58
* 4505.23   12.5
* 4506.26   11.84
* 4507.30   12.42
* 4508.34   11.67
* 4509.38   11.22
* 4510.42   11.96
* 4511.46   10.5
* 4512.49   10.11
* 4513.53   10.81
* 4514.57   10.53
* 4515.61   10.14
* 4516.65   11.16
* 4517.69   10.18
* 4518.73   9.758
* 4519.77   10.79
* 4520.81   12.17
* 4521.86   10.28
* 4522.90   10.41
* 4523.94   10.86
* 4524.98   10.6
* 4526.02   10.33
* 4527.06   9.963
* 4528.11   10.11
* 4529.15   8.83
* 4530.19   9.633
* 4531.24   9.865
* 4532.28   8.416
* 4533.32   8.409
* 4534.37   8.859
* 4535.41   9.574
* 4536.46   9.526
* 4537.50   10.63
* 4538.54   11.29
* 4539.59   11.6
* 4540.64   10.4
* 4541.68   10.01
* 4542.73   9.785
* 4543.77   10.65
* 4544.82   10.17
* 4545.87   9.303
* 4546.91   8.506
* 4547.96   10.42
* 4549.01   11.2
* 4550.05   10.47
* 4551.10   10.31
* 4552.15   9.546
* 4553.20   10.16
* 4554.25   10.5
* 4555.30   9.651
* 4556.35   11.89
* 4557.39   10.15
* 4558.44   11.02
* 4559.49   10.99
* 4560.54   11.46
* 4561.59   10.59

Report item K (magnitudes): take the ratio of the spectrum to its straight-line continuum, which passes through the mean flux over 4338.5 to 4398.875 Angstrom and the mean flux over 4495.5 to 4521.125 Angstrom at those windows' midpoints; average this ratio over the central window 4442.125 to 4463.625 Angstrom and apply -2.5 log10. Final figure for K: 0.02 mag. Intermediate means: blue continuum 8.63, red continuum 10.8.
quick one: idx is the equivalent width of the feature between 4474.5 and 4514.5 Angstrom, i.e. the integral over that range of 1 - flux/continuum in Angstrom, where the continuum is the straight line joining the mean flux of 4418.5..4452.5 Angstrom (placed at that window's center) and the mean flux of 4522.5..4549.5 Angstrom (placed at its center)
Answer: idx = -3.2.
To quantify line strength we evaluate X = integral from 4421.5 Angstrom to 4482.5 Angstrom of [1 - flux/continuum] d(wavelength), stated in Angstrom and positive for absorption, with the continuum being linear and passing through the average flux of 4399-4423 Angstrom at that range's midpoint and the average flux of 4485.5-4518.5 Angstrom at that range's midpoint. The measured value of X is 1.5 Angstrom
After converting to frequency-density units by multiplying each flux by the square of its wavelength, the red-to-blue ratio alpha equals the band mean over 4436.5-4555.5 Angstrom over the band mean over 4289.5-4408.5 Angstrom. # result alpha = 1.30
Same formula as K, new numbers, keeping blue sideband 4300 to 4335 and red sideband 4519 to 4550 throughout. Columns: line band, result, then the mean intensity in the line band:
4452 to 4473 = -0.04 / 9.85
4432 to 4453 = -0.03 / 9.53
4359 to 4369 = -0.09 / 9.3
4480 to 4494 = -0.05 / 10.1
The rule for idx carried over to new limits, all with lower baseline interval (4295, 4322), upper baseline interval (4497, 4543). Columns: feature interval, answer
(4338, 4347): 0.7 Angstrom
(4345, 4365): -1.2 Angstrom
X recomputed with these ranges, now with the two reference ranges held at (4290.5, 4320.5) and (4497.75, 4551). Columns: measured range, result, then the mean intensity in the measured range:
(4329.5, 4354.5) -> 0.8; 7.86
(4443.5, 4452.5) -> -0.1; 9.57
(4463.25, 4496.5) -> -0.9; 10.1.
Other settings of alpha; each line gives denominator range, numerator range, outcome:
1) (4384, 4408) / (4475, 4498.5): 1.18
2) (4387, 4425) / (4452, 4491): 1.12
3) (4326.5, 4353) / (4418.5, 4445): 1.21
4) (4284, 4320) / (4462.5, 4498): 1.45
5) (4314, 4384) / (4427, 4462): 1.17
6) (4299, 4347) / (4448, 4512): 1.39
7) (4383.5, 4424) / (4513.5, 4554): 1.17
